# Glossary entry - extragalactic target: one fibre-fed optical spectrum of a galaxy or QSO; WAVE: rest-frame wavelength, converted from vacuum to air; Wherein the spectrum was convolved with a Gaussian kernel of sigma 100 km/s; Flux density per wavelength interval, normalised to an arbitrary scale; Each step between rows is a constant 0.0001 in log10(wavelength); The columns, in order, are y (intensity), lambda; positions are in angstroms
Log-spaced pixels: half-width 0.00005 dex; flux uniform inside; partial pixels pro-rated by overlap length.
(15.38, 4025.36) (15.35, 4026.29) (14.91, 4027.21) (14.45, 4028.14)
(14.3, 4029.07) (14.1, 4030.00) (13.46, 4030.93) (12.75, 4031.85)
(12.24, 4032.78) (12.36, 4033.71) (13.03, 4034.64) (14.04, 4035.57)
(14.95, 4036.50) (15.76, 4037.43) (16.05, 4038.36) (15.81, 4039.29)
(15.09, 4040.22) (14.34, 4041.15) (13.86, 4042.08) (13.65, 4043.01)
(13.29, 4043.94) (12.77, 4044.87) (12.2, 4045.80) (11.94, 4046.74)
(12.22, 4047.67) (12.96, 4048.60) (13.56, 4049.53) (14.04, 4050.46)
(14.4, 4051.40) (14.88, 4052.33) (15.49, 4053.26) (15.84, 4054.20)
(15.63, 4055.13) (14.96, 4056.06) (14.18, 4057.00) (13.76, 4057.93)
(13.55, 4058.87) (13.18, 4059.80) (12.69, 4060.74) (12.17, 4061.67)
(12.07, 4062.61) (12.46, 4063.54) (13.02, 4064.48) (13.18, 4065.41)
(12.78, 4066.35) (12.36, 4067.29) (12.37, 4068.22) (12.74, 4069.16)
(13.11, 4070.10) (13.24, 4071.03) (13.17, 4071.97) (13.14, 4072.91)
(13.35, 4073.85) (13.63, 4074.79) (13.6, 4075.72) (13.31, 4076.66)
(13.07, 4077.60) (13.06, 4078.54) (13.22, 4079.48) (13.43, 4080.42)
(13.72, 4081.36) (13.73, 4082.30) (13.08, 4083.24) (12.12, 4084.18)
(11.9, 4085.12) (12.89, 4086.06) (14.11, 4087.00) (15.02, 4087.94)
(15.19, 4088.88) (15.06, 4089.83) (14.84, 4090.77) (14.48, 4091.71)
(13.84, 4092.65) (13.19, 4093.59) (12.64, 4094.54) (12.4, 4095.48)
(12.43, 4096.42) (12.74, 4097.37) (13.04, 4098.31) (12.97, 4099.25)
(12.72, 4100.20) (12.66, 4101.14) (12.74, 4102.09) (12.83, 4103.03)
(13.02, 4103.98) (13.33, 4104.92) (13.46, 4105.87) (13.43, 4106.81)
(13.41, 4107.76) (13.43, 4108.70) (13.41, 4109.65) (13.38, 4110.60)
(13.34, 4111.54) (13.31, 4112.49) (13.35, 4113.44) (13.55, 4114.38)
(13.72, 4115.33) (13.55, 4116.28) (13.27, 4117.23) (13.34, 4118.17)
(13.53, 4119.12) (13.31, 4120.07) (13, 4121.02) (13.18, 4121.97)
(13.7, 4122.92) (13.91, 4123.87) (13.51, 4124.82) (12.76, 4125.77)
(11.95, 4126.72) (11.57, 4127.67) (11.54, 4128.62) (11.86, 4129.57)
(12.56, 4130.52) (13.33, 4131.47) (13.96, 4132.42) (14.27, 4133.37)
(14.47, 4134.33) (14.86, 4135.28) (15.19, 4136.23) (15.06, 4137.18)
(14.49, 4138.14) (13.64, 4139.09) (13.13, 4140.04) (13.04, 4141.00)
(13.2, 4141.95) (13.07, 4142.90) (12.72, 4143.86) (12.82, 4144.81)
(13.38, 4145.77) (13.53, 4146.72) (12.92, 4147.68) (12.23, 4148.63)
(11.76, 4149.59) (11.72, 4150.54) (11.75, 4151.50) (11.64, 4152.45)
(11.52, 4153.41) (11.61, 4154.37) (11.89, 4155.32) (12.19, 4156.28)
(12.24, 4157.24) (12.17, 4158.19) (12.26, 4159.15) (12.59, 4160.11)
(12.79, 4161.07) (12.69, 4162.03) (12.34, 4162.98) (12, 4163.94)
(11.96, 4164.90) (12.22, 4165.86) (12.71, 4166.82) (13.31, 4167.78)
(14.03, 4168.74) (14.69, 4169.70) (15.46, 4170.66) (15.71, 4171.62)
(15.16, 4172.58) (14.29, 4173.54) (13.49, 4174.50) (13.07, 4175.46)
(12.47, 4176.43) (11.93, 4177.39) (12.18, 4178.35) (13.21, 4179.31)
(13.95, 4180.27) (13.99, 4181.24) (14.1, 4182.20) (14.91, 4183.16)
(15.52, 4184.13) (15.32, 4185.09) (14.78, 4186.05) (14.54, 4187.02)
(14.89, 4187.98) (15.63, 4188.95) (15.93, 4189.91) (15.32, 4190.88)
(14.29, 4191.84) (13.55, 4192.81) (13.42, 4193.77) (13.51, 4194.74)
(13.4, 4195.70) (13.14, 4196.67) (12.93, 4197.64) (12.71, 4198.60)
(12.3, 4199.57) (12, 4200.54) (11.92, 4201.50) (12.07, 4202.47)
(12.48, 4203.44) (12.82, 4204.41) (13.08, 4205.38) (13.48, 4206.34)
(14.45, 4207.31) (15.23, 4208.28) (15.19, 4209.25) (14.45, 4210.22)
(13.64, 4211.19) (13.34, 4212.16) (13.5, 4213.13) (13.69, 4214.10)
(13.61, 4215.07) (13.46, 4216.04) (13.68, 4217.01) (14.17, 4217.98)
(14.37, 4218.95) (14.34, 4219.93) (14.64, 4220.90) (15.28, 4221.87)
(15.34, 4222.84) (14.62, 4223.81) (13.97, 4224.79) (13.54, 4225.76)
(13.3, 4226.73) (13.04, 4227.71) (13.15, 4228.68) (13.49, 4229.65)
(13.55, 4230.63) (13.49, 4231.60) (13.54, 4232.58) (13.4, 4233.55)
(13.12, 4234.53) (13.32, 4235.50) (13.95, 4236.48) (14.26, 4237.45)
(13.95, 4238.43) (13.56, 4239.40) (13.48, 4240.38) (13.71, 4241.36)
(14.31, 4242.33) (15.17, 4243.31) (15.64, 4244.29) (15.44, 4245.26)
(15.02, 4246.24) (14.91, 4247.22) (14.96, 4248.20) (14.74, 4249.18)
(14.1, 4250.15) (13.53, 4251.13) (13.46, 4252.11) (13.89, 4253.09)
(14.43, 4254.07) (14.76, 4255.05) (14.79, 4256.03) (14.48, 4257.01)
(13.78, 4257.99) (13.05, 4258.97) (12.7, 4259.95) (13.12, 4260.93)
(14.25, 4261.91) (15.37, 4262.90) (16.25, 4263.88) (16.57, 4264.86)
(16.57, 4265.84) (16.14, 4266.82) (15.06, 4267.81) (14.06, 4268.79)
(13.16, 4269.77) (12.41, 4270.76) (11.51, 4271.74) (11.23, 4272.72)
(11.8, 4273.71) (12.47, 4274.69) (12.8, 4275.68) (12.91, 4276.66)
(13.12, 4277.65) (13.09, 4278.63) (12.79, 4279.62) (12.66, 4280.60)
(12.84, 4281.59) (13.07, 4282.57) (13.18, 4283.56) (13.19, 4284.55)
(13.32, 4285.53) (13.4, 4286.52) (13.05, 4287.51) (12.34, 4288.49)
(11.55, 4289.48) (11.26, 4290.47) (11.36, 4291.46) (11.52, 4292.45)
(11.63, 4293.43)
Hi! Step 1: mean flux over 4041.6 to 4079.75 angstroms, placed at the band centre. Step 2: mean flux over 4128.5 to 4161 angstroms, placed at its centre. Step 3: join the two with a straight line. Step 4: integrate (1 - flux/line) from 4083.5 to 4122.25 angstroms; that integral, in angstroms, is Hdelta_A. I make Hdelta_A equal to -0.6 angstroms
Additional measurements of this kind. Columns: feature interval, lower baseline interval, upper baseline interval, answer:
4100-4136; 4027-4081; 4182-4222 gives 1.3 angstroms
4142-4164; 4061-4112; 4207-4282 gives 1.9 angstroms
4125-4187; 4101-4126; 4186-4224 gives 1.8 angstroms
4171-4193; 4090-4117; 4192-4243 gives -1.3 angstroms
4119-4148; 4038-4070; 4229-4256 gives 1.0 angstroms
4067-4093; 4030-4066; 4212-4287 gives 0.6 angstroms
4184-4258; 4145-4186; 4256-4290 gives -3.9 angstroms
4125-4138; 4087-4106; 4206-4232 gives 0.2 angstroms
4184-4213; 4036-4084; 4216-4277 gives 0.2 angstroms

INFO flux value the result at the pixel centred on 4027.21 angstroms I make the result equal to 14.91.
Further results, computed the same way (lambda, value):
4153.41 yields 11.52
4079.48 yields 13.22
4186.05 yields 14.78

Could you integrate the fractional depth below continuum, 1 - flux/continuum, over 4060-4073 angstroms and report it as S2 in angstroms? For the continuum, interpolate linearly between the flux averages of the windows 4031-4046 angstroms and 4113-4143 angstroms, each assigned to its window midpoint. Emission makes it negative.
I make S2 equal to 1.0 angstroms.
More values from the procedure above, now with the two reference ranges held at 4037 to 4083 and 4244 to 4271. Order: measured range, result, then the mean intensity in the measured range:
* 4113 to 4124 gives 0.34 angstroms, 13.4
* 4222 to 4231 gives 0.34 angstroms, 13.8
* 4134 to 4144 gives 0.03 angstroms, 13.9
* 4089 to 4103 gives 0.46 angstroms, 13.3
